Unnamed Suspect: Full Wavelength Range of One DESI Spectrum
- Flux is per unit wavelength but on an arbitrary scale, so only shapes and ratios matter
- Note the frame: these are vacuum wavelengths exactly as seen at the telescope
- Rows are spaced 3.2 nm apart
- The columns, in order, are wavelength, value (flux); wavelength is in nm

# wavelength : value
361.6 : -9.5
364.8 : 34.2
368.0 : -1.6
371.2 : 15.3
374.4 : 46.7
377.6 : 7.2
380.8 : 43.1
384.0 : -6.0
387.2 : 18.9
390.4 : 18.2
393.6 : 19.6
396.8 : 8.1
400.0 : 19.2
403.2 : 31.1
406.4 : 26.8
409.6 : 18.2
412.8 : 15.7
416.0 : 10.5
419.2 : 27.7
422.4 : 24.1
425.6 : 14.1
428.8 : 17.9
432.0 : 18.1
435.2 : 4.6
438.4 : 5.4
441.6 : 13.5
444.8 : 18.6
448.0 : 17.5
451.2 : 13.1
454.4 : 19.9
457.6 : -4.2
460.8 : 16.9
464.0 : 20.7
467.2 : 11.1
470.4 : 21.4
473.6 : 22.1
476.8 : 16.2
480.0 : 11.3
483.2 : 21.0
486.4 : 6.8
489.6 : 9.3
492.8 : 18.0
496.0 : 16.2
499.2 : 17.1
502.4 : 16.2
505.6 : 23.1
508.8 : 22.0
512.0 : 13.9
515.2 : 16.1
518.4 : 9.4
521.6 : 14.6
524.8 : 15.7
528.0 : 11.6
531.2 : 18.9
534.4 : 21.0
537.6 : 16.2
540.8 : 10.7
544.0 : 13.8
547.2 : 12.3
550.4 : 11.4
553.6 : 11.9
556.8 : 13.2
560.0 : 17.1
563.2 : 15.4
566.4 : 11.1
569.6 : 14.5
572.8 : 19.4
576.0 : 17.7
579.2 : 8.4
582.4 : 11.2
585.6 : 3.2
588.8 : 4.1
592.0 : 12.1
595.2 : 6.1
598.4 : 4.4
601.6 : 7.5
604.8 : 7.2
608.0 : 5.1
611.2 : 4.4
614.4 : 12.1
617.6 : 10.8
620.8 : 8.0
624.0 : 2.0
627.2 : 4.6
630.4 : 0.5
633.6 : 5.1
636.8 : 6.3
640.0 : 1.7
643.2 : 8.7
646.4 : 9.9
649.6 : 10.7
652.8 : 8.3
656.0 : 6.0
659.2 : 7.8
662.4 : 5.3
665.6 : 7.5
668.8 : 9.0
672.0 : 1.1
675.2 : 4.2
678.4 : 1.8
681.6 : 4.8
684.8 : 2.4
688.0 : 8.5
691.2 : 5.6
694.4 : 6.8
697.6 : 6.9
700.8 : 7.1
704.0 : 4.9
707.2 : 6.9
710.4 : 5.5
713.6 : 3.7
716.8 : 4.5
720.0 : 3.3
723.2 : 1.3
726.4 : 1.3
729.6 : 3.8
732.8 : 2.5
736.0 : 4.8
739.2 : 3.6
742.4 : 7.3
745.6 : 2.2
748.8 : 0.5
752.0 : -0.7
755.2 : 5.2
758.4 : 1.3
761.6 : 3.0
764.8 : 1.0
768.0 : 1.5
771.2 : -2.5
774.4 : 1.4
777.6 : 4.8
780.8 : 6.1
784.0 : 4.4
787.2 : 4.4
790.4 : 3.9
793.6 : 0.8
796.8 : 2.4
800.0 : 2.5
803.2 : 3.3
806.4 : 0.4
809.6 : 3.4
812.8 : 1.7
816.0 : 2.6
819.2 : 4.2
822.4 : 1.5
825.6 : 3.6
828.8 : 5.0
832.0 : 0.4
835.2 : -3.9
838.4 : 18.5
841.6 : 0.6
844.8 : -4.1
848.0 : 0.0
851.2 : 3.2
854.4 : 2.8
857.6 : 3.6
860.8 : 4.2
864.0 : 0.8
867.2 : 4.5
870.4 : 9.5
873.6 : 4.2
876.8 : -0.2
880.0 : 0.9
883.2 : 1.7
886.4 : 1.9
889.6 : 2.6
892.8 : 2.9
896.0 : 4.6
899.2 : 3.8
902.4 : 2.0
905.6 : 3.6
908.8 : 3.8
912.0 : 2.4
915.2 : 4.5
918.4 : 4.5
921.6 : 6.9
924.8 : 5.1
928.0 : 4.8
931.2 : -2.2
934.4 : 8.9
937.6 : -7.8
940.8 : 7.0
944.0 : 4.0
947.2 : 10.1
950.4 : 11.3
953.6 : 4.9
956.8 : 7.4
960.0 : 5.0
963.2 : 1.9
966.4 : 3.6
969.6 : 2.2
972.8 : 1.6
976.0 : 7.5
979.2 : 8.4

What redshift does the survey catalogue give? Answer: 1.25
